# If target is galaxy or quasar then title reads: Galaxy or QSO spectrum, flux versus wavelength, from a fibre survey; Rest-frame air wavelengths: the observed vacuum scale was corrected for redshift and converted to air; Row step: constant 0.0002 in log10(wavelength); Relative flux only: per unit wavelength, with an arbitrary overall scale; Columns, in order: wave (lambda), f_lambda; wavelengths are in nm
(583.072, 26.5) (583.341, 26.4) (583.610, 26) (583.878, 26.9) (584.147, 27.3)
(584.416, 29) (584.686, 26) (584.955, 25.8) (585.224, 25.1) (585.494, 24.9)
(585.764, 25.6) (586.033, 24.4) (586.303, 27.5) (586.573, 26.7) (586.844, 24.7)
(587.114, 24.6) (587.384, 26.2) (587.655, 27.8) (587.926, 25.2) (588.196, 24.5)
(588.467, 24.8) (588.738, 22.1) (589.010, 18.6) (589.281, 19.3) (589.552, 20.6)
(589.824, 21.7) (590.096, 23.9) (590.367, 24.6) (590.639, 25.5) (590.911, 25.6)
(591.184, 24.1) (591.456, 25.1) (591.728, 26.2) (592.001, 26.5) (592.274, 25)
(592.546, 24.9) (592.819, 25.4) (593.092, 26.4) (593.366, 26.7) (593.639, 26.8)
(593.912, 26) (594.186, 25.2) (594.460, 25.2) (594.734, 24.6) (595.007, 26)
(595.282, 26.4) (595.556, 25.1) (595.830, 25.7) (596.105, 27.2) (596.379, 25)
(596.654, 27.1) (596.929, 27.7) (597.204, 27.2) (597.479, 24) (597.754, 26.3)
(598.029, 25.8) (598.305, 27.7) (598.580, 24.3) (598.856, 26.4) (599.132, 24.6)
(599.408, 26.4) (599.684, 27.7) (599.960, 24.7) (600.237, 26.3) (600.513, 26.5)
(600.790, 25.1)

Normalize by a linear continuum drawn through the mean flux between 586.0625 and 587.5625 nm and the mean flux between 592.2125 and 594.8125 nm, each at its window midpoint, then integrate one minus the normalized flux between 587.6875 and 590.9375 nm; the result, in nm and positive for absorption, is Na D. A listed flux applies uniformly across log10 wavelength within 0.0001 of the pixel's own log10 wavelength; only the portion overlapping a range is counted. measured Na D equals 0.34 nm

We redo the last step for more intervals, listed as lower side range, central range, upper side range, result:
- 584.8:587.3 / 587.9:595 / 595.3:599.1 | 0.38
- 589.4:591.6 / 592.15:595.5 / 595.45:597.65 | -0.08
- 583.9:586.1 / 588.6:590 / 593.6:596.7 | 0.29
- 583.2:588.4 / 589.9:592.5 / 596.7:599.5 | 0.10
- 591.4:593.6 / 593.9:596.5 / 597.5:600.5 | 0.03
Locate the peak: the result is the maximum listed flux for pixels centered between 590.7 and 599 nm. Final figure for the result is 27.7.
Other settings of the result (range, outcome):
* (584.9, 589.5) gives 27.8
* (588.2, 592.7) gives 26.5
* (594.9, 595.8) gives 26.4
